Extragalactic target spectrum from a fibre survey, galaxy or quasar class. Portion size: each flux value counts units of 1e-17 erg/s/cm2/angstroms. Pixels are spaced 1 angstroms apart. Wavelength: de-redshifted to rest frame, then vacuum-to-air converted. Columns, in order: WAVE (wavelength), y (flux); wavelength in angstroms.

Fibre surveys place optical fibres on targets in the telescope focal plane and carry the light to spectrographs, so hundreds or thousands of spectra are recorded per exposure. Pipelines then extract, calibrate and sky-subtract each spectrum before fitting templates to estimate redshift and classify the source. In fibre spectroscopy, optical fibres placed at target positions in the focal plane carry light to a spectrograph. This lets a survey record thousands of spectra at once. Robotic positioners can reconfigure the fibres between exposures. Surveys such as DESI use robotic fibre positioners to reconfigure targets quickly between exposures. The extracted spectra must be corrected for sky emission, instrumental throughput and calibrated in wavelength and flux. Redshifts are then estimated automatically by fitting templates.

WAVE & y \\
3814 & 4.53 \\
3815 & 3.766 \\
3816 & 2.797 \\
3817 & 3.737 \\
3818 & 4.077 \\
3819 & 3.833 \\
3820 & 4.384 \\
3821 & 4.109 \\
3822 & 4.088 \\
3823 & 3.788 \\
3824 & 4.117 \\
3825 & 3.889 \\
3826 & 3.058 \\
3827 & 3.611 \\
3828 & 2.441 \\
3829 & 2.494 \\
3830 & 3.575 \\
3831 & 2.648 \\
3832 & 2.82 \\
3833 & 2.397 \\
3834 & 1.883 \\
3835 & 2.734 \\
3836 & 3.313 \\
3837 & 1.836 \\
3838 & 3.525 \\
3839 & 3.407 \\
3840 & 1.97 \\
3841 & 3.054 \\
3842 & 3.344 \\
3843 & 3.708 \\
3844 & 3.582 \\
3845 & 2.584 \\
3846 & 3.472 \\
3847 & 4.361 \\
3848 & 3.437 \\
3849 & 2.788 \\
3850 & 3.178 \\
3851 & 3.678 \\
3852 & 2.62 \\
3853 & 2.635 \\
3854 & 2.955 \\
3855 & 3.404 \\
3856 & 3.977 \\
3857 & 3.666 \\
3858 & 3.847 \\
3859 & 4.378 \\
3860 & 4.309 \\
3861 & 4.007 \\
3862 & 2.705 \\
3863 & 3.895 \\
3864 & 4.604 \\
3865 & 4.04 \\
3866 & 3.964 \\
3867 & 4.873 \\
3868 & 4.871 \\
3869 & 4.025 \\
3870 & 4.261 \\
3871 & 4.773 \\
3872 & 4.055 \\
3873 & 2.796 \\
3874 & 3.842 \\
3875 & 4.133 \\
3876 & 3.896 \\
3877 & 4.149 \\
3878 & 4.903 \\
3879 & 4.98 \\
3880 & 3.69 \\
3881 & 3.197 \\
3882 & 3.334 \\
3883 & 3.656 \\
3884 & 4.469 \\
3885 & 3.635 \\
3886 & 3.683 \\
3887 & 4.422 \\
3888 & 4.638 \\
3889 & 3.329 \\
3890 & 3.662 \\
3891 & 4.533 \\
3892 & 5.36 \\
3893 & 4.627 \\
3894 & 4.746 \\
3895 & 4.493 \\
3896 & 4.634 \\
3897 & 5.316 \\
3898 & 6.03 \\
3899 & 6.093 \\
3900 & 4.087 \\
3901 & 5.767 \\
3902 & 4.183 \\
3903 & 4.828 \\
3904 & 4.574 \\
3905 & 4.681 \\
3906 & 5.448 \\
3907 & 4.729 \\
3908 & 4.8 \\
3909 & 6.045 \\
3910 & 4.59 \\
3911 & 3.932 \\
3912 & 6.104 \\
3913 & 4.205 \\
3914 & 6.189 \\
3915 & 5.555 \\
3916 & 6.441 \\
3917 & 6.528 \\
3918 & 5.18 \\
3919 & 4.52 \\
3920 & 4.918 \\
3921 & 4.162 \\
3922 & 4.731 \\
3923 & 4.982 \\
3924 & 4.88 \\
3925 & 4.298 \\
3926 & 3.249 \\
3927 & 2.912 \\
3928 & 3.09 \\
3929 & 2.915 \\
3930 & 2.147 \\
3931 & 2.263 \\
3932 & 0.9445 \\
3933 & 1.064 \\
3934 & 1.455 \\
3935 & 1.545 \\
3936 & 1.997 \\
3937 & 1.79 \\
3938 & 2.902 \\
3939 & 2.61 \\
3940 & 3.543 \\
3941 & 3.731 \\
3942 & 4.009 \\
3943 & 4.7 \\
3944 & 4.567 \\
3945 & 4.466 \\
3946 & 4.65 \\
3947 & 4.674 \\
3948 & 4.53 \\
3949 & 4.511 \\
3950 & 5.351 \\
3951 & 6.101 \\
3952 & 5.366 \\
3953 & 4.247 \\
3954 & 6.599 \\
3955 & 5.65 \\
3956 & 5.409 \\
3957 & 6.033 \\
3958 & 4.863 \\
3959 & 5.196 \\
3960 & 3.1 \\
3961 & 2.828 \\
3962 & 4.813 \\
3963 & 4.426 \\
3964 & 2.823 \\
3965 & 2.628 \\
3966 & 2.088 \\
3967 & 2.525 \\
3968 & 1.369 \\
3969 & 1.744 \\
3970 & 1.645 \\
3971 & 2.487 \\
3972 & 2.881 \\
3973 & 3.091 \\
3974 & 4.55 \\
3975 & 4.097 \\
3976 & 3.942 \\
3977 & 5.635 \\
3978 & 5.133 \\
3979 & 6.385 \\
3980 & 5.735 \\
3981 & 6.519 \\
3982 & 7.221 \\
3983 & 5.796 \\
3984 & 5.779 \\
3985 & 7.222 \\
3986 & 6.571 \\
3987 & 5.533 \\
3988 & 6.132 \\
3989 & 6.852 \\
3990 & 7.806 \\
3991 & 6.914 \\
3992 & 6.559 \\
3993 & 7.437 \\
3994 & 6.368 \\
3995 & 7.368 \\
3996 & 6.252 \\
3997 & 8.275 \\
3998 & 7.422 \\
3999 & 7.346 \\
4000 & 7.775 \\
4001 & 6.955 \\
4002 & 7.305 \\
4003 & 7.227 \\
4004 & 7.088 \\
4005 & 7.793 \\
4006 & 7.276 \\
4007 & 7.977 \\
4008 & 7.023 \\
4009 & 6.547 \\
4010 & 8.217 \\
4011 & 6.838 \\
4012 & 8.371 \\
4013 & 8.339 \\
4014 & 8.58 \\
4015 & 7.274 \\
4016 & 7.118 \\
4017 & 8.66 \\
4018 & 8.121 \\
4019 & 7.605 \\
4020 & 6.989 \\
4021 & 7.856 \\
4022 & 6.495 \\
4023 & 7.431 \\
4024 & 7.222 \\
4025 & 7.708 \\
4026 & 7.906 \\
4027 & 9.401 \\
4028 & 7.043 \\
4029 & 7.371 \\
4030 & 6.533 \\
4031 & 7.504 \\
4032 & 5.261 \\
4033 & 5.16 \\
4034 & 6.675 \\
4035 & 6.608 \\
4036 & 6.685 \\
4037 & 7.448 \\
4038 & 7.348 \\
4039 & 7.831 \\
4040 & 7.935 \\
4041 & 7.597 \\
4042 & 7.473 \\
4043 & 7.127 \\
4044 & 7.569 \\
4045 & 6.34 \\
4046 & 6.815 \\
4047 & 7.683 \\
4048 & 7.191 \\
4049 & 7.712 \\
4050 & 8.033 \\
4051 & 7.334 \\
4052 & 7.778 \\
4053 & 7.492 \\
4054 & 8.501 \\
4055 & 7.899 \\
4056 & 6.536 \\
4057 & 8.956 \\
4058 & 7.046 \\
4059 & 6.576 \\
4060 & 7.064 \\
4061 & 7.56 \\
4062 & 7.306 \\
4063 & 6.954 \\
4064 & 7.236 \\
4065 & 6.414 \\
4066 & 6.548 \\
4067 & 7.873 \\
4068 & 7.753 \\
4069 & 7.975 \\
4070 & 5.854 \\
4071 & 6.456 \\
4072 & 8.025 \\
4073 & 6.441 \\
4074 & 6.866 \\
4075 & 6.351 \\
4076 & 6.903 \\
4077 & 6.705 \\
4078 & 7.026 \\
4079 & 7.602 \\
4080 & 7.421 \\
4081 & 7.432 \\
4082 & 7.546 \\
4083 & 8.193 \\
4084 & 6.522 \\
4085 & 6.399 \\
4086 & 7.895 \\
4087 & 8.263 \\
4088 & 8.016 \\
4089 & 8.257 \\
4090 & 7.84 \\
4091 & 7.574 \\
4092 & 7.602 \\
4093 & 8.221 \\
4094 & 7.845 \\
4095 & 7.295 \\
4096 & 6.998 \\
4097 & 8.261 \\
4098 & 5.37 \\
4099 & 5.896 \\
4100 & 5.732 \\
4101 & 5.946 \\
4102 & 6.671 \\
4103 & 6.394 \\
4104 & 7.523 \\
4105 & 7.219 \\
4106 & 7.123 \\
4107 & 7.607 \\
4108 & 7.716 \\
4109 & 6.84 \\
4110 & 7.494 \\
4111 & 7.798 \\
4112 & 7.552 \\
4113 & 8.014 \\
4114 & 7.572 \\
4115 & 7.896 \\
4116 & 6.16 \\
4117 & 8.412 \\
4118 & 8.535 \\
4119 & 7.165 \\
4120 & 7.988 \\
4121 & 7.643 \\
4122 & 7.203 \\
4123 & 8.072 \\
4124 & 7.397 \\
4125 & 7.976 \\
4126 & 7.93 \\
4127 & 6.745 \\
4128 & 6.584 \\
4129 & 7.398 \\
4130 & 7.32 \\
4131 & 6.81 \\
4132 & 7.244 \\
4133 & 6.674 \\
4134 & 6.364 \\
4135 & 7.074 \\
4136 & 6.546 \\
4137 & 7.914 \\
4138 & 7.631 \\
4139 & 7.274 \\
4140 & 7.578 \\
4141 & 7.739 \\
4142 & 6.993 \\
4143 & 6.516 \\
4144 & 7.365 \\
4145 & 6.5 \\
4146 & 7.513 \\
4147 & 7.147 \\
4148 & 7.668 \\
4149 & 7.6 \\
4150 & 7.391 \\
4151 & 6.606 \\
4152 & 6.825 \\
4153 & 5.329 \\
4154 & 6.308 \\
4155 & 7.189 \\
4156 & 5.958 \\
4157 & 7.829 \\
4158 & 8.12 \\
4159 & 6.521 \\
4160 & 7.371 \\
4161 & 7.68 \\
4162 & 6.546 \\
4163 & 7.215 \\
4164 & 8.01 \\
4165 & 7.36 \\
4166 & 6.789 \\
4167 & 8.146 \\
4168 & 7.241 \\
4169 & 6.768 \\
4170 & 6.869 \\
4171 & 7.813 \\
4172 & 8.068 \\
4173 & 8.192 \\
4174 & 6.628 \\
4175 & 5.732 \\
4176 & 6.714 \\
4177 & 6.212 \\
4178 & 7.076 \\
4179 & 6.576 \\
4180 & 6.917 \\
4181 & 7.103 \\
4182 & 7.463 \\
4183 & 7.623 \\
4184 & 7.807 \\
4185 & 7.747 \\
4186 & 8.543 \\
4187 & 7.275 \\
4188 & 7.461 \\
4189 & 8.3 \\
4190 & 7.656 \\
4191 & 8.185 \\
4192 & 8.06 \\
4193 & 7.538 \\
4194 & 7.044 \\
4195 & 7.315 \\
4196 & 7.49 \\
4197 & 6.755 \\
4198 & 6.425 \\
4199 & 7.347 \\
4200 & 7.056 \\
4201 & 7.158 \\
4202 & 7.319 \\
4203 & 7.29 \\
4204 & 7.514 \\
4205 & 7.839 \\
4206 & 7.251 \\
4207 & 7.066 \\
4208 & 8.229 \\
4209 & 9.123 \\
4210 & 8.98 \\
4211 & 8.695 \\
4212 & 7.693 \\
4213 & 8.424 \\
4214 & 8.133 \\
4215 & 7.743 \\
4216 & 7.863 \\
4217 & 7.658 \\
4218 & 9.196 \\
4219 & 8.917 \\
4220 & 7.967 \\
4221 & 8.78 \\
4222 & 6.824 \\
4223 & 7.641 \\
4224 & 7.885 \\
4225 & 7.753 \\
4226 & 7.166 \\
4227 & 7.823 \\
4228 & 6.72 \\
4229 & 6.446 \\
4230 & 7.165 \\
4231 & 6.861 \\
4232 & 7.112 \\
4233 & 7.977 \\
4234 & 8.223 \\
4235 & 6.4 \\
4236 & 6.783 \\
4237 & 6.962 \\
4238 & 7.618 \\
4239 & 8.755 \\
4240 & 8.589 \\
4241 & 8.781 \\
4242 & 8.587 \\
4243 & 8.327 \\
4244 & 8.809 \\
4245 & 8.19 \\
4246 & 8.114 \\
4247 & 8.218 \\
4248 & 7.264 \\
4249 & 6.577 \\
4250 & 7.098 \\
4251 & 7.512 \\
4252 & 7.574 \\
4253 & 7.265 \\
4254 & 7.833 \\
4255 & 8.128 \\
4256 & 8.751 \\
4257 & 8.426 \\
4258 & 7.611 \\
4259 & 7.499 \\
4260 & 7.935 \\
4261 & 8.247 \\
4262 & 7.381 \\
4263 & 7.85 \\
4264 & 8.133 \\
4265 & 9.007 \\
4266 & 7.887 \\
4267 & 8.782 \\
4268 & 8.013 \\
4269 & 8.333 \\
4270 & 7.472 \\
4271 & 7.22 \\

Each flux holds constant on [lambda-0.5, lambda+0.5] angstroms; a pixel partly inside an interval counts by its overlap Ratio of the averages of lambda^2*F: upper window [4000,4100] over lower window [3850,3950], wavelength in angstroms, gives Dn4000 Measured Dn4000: 1.9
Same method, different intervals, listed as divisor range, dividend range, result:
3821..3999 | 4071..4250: 1.97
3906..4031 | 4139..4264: 1.57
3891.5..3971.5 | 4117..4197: 1.96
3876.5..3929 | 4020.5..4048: 1.66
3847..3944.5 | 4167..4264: 2.21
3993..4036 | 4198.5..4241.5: 1.17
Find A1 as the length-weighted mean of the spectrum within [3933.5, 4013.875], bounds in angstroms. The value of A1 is 5.25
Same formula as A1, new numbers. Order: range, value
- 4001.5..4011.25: 7.34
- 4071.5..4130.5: 7.33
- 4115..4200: 7.26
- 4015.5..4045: 7.28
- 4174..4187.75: 7.12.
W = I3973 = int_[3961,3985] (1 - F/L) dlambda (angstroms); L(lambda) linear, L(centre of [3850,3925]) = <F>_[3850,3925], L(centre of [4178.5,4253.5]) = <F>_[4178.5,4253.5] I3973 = 5.41 angstroms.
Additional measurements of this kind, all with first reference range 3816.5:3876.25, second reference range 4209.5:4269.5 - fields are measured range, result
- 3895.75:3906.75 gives -2.5 angstroms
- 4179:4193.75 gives -0.7 angstroms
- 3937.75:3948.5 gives 1.3 angstroms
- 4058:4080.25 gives -3.9 angstroms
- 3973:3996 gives -4.7 angstroms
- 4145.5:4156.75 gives 0.0 angstroms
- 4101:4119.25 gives -2.7 angstroms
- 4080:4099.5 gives -3.8 angstroms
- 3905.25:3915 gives -2.1 angstroms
